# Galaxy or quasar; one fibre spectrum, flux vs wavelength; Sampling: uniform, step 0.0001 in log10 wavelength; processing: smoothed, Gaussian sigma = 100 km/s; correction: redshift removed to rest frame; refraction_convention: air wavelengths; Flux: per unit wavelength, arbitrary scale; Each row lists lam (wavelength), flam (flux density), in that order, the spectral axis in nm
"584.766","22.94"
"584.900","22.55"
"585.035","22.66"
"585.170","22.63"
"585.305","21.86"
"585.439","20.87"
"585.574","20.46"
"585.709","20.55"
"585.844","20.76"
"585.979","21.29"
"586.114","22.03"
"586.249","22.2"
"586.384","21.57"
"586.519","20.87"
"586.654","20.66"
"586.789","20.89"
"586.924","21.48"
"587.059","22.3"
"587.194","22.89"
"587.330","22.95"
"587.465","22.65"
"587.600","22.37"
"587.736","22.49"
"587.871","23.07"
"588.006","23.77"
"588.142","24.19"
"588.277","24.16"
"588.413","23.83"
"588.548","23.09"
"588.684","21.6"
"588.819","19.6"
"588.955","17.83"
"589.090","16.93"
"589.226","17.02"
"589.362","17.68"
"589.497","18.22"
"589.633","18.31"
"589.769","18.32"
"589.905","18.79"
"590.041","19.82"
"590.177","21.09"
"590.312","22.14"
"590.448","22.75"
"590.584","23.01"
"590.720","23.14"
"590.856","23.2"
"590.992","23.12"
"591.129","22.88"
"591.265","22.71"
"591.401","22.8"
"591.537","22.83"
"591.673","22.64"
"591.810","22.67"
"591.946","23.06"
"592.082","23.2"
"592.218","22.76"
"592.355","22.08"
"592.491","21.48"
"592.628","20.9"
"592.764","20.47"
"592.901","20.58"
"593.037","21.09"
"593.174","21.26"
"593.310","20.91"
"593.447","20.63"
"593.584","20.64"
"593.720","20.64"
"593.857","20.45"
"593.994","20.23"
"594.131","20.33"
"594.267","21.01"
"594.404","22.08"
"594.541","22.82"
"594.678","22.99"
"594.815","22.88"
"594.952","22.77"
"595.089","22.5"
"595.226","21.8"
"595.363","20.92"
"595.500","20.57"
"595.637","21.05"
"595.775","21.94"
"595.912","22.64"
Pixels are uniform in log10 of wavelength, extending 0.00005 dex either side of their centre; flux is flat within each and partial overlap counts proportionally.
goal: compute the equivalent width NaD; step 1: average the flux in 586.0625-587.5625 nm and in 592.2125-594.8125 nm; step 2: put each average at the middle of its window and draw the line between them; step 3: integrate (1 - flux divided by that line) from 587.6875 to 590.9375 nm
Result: 0.10 nm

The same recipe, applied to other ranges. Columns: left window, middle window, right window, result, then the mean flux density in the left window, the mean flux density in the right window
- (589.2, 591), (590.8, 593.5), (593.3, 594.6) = -0.17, 20.5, 21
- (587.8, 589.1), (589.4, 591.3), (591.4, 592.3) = 0.11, 22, 22.8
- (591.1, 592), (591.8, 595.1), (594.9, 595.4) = 0.12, 22.8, 22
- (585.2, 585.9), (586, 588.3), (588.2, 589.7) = -0.21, 21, 19.9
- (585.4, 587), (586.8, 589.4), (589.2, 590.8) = -0.12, 21.1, 20.1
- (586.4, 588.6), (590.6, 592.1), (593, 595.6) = -0.07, 22.6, 21.4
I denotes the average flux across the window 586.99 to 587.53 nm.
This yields 22.7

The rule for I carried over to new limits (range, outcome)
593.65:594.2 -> 20.4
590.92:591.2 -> 22.9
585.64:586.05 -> 20.9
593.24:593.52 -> 20.8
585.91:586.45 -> 21.8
